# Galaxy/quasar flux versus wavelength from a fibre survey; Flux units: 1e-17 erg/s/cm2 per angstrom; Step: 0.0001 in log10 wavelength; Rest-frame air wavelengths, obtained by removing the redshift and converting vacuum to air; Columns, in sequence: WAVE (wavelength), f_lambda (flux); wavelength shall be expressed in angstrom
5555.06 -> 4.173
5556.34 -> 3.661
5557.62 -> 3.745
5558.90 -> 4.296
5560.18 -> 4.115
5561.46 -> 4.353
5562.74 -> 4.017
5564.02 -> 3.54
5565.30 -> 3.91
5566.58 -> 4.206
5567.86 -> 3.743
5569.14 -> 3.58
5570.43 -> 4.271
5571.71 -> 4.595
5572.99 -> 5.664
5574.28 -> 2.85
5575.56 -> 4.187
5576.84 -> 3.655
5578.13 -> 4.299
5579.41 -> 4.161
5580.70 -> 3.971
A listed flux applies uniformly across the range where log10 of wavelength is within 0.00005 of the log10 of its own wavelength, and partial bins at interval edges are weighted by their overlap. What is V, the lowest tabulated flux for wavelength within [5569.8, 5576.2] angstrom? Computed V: 2.85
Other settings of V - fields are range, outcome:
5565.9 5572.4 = 3.58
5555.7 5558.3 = 3.661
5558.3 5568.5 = 3.54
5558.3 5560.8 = 4.115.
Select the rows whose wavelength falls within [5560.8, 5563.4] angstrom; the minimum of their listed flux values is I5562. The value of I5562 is 4.017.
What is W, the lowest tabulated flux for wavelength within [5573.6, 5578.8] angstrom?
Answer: 2.85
